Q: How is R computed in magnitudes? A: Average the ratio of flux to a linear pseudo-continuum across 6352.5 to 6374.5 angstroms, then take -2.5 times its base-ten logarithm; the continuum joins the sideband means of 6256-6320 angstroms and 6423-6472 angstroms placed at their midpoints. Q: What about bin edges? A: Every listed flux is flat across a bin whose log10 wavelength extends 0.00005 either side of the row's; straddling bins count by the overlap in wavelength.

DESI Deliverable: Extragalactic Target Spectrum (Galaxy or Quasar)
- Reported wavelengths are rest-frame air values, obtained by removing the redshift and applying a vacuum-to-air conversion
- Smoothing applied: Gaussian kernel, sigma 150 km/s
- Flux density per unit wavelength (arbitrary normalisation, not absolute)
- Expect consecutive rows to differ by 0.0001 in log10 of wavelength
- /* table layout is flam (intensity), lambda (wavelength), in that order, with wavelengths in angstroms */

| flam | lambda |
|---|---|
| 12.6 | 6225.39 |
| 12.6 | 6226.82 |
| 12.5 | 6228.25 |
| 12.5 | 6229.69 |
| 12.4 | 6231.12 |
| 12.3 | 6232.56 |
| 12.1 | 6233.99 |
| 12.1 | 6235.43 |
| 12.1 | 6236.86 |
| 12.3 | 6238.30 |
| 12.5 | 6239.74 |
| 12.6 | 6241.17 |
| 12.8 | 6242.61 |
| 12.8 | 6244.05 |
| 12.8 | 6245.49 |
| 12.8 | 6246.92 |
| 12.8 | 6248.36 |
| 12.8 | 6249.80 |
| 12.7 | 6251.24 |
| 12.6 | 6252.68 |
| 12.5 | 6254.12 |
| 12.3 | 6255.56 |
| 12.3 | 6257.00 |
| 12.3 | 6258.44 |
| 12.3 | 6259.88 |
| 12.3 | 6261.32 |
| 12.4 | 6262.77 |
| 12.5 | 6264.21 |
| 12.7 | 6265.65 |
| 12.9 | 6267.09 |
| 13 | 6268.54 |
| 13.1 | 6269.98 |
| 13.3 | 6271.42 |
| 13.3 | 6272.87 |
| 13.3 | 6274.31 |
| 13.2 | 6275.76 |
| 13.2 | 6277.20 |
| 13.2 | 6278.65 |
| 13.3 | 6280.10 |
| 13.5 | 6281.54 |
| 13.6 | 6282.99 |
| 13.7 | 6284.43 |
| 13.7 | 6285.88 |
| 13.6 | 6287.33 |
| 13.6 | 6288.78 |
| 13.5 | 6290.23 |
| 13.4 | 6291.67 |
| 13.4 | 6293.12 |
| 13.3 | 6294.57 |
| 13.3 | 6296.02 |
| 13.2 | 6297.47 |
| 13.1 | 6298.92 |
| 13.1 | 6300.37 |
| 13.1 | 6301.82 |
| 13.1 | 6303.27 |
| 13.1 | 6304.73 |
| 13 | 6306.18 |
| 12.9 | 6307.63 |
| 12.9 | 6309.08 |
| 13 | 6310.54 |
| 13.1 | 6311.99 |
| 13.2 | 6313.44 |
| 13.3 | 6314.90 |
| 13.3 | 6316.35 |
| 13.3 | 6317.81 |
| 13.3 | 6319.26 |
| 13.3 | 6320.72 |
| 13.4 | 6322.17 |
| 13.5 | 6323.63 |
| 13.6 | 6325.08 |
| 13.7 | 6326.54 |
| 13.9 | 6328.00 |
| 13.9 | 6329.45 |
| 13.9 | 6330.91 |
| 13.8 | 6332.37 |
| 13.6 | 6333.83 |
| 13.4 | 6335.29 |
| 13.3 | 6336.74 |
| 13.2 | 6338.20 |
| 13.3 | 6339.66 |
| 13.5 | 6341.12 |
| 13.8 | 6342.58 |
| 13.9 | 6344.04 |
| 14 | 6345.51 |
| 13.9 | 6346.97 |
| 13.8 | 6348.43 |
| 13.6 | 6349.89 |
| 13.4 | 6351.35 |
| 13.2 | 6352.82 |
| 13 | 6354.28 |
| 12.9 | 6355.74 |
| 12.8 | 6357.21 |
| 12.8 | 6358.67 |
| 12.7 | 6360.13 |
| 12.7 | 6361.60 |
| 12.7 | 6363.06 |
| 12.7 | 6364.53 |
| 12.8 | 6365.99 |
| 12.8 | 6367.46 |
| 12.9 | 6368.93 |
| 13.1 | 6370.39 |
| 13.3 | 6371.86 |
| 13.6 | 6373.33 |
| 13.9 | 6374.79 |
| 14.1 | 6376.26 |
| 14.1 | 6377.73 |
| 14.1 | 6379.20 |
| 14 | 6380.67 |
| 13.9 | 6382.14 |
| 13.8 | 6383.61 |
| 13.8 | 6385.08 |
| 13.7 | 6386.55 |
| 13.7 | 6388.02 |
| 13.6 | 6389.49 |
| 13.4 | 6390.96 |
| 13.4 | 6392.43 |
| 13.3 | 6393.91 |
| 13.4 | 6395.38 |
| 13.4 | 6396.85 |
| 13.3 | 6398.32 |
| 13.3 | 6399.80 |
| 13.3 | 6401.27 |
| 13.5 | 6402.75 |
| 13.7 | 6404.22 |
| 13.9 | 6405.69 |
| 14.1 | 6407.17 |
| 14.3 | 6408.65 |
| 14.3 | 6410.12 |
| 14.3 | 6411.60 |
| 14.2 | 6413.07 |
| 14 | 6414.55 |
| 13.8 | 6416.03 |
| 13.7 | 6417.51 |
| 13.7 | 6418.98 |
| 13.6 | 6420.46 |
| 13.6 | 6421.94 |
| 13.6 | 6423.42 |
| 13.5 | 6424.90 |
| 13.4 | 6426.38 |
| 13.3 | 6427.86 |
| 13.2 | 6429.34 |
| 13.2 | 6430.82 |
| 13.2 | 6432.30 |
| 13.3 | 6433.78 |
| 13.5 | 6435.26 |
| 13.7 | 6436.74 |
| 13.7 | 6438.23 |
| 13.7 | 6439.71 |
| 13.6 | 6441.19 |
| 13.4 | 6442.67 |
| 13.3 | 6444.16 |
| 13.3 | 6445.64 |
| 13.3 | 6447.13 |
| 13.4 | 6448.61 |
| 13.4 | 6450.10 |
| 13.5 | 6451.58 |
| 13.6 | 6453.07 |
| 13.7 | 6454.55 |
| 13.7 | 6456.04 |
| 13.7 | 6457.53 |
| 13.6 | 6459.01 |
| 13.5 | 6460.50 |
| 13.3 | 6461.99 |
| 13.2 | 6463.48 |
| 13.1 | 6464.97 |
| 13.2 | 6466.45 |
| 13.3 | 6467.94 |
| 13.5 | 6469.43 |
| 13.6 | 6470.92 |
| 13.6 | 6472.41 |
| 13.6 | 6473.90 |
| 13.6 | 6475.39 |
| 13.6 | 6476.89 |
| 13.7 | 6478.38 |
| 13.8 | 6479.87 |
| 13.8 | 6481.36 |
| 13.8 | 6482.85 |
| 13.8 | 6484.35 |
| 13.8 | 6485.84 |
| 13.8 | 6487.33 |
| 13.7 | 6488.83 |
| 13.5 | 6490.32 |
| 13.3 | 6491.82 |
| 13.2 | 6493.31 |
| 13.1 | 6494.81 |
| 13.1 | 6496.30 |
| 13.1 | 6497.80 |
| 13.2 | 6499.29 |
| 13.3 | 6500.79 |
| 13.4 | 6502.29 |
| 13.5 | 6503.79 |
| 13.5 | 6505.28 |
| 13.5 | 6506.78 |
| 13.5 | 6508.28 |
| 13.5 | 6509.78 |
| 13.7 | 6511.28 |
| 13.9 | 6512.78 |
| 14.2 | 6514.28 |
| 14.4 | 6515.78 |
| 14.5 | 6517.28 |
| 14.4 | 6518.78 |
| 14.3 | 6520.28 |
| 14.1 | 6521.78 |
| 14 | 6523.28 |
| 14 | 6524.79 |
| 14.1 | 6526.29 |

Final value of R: 0.03 mag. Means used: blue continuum 13.1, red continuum 13.4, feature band 13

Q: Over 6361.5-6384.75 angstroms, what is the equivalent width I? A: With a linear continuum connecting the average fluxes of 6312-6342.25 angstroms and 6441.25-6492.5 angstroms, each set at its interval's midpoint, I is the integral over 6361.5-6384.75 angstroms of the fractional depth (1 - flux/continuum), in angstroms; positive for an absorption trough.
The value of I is 0.11 angstroms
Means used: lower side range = 13.5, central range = 13.4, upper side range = 13.5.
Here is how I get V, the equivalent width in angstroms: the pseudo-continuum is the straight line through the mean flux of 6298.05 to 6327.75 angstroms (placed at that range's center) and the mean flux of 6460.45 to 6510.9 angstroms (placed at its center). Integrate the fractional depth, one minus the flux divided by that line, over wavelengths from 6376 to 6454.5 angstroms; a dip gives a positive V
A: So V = -1.5 angstroms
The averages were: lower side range 13.2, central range 13.6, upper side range 13.5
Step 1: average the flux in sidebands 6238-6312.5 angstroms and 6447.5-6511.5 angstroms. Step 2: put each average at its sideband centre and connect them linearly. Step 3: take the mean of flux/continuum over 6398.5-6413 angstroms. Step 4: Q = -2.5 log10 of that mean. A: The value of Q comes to -0.04 mag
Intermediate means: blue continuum 13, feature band 13.8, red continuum 13.5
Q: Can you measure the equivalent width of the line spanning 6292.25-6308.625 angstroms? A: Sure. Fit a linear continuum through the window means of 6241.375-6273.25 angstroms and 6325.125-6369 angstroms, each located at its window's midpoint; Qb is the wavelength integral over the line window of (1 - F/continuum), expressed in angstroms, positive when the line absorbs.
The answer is -0.2 angstroms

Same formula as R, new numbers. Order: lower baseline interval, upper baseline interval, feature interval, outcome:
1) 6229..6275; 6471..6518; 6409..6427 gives -0.042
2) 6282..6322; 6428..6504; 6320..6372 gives -0.001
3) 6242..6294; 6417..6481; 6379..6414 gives -0.031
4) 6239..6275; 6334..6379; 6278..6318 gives -0.026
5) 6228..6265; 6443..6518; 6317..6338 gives -0.058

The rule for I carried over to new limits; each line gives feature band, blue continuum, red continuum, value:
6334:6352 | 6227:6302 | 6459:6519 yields -0.6 angstroms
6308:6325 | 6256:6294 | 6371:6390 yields 0.2 angstroms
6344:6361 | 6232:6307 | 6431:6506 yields -0.2 angstroms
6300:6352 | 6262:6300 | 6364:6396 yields -0.2 angstroms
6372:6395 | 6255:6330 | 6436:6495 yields -0.7 angstroms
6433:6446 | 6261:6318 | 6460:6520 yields 0.0 angstroms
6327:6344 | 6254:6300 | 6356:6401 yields -0.5 angstroms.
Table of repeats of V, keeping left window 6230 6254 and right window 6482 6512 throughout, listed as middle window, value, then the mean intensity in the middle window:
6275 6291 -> -0.99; 13.5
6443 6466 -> -0.22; 13.4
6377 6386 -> -0.62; 13.9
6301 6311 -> -0.20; 13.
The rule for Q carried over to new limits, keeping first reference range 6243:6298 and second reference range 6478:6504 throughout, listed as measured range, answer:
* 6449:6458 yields -0.01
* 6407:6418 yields -0.06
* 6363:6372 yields 0.03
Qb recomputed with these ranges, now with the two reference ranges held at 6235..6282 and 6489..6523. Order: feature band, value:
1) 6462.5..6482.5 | 0.0 angstroms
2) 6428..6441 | 0.0 angstroms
